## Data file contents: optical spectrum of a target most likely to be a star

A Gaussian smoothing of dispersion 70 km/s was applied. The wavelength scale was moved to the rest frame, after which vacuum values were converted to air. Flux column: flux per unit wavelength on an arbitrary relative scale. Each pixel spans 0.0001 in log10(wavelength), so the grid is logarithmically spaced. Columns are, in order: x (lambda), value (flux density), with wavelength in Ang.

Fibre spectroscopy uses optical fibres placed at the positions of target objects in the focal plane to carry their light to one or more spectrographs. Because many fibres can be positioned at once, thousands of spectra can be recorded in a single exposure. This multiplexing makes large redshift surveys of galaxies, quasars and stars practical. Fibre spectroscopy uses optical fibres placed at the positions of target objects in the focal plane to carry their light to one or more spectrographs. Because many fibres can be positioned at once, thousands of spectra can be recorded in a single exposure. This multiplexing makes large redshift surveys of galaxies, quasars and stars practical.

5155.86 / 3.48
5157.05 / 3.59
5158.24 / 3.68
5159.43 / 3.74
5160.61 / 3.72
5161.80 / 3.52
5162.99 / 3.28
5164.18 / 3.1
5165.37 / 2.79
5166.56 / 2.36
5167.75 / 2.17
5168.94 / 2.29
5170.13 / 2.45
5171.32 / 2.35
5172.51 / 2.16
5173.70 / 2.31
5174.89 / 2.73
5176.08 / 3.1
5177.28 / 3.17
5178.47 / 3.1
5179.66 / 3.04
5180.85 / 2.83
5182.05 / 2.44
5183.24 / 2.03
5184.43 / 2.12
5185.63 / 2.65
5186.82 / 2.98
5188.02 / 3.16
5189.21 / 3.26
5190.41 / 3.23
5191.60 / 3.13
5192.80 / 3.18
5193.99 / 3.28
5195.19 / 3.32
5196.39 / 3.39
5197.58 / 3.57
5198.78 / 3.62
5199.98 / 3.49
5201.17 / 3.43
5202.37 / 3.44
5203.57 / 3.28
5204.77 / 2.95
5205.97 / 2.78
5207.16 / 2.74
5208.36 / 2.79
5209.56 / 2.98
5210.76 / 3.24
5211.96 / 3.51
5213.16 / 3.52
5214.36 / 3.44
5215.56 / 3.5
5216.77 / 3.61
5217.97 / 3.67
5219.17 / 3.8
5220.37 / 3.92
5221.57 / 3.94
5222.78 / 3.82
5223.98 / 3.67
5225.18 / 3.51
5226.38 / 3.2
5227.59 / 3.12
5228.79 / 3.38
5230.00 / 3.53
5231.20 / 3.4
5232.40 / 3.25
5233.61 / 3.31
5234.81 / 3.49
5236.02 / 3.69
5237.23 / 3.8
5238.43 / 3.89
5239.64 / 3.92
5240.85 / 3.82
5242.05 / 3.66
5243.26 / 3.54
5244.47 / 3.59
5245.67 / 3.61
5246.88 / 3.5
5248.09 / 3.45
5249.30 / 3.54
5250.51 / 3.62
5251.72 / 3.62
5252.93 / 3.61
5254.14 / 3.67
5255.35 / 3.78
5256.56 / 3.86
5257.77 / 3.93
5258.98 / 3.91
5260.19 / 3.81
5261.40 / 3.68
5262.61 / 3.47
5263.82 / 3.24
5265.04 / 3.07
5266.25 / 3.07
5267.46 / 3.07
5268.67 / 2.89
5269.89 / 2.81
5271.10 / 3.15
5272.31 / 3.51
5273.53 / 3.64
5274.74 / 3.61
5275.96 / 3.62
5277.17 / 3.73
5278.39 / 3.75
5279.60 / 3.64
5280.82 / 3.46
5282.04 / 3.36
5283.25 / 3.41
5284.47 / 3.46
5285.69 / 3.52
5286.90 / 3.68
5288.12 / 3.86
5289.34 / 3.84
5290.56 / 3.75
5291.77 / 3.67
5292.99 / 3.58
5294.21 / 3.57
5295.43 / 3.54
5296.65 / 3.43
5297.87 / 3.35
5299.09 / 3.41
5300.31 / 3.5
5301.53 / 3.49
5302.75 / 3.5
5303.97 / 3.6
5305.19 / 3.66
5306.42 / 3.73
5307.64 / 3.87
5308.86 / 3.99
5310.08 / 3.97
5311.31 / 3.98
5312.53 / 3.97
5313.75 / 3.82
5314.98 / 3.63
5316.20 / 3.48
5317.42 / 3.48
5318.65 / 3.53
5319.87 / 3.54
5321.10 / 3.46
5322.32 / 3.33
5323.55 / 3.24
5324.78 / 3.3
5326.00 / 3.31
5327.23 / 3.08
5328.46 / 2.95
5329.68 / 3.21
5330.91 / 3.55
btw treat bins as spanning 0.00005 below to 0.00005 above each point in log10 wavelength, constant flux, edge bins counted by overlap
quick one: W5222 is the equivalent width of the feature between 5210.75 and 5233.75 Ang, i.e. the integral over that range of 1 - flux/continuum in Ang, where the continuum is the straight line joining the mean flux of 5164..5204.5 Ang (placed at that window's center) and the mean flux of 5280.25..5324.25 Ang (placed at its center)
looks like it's -2.9 Ang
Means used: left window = 2.91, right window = 3.6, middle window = 3.53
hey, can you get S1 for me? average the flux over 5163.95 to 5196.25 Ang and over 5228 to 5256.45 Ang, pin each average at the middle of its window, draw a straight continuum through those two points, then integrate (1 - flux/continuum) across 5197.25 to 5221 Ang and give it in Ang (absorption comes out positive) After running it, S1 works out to -1.5 Ang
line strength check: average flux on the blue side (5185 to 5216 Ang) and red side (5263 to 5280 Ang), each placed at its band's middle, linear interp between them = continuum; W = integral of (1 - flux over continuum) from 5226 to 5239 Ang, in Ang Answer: -0.7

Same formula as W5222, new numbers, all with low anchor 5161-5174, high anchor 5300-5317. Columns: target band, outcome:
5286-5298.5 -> -0.1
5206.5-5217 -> -0.9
